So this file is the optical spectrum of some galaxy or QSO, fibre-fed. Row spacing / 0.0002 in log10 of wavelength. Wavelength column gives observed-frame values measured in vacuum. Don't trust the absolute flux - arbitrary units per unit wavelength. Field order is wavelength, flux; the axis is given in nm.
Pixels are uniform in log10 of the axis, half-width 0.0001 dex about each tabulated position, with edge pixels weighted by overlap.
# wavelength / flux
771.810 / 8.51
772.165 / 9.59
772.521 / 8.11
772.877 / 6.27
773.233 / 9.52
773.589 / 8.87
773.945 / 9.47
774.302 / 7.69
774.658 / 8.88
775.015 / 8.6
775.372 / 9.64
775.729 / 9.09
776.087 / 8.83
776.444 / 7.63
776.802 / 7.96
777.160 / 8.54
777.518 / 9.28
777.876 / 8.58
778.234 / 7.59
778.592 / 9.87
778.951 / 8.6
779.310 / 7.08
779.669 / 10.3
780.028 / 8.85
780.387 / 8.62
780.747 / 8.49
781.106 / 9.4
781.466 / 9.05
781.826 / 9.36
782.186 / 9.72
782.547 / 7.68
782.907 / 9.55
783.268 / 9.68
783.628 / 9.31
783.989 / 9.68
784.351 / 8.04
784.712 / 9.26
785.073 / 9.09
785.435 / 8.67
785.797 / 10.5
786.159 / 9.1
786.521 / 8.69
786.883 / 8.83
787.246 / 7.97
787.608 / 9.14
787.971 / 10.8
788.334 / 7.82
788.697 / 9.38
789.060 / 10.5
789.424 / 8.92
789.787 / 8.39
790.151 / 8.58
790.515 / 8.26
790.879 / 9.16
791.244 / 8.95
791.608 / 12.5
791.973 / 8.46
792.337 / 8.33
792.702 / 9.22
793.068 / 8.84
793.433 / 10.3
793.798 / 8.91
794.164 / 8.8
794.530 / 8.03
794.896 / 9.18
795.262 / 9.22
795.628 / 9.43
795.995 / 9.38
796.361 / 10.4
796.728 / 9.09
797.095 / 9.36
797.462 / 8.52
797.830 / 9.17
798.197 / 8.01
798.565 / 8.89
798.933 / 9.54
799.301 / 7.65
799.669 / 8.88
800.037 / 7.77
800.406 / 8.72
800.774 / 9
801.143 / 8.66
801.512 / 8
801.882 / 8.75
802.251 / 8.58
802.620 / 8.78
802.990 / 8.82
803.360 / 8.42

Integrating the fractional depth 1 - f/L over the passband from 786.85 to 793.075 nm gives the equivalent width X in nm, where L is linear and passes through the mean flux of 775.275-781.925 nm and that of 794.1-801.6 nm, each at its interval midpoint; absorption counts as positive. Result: -0.22 nm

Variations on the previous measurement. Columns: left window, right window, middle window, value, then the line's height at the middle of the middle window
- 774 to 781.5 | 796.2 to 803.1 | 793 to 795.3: -0.08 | 8.75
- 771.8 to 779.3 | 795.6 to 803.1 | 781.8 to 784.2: -0.17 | 8.66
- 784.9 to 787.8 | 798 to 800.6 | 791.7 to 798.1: -0.34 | 8.67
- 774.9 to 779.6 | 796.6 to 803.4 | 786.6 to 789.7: -0.18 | 8.63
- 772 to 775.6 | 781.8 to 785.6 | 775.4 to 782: 0.09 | 8.87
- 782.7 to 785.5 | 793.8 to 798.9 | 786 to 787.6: 0.08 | 9.14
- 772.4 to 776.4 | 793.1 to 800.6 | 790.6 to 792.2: -0.14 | 8.87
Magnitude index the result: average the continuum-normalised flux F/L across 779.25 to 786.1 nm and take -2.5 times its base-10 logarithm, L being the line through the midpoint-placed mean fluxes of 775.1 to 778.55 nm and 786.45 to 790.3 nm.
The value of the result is -0.03 mag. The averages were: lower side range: 8.62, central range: 9.11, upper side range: 9.02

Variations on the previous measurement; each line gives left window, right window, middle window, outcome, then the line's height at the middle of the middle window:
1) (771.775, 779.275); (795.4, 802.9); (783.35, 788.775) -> -0.05 mag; 8.7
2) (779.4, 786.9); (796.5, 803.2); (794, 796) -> -0.02 mag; 8.81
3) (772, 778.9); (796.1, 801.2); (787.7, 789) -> -0.08 mag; 8.75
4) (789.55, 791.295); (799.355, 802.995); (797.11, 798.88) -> -0.02 mag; 8.58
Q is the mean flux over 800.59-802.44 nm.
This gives 8.6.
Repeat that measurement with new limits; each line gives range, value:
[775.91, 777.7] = 8.45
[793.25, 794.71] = 9.01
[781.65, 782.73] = 8.92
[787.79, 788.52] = 9.31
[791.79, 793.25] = 8.71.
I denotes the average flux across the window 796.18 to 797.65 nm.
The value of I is 9.34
